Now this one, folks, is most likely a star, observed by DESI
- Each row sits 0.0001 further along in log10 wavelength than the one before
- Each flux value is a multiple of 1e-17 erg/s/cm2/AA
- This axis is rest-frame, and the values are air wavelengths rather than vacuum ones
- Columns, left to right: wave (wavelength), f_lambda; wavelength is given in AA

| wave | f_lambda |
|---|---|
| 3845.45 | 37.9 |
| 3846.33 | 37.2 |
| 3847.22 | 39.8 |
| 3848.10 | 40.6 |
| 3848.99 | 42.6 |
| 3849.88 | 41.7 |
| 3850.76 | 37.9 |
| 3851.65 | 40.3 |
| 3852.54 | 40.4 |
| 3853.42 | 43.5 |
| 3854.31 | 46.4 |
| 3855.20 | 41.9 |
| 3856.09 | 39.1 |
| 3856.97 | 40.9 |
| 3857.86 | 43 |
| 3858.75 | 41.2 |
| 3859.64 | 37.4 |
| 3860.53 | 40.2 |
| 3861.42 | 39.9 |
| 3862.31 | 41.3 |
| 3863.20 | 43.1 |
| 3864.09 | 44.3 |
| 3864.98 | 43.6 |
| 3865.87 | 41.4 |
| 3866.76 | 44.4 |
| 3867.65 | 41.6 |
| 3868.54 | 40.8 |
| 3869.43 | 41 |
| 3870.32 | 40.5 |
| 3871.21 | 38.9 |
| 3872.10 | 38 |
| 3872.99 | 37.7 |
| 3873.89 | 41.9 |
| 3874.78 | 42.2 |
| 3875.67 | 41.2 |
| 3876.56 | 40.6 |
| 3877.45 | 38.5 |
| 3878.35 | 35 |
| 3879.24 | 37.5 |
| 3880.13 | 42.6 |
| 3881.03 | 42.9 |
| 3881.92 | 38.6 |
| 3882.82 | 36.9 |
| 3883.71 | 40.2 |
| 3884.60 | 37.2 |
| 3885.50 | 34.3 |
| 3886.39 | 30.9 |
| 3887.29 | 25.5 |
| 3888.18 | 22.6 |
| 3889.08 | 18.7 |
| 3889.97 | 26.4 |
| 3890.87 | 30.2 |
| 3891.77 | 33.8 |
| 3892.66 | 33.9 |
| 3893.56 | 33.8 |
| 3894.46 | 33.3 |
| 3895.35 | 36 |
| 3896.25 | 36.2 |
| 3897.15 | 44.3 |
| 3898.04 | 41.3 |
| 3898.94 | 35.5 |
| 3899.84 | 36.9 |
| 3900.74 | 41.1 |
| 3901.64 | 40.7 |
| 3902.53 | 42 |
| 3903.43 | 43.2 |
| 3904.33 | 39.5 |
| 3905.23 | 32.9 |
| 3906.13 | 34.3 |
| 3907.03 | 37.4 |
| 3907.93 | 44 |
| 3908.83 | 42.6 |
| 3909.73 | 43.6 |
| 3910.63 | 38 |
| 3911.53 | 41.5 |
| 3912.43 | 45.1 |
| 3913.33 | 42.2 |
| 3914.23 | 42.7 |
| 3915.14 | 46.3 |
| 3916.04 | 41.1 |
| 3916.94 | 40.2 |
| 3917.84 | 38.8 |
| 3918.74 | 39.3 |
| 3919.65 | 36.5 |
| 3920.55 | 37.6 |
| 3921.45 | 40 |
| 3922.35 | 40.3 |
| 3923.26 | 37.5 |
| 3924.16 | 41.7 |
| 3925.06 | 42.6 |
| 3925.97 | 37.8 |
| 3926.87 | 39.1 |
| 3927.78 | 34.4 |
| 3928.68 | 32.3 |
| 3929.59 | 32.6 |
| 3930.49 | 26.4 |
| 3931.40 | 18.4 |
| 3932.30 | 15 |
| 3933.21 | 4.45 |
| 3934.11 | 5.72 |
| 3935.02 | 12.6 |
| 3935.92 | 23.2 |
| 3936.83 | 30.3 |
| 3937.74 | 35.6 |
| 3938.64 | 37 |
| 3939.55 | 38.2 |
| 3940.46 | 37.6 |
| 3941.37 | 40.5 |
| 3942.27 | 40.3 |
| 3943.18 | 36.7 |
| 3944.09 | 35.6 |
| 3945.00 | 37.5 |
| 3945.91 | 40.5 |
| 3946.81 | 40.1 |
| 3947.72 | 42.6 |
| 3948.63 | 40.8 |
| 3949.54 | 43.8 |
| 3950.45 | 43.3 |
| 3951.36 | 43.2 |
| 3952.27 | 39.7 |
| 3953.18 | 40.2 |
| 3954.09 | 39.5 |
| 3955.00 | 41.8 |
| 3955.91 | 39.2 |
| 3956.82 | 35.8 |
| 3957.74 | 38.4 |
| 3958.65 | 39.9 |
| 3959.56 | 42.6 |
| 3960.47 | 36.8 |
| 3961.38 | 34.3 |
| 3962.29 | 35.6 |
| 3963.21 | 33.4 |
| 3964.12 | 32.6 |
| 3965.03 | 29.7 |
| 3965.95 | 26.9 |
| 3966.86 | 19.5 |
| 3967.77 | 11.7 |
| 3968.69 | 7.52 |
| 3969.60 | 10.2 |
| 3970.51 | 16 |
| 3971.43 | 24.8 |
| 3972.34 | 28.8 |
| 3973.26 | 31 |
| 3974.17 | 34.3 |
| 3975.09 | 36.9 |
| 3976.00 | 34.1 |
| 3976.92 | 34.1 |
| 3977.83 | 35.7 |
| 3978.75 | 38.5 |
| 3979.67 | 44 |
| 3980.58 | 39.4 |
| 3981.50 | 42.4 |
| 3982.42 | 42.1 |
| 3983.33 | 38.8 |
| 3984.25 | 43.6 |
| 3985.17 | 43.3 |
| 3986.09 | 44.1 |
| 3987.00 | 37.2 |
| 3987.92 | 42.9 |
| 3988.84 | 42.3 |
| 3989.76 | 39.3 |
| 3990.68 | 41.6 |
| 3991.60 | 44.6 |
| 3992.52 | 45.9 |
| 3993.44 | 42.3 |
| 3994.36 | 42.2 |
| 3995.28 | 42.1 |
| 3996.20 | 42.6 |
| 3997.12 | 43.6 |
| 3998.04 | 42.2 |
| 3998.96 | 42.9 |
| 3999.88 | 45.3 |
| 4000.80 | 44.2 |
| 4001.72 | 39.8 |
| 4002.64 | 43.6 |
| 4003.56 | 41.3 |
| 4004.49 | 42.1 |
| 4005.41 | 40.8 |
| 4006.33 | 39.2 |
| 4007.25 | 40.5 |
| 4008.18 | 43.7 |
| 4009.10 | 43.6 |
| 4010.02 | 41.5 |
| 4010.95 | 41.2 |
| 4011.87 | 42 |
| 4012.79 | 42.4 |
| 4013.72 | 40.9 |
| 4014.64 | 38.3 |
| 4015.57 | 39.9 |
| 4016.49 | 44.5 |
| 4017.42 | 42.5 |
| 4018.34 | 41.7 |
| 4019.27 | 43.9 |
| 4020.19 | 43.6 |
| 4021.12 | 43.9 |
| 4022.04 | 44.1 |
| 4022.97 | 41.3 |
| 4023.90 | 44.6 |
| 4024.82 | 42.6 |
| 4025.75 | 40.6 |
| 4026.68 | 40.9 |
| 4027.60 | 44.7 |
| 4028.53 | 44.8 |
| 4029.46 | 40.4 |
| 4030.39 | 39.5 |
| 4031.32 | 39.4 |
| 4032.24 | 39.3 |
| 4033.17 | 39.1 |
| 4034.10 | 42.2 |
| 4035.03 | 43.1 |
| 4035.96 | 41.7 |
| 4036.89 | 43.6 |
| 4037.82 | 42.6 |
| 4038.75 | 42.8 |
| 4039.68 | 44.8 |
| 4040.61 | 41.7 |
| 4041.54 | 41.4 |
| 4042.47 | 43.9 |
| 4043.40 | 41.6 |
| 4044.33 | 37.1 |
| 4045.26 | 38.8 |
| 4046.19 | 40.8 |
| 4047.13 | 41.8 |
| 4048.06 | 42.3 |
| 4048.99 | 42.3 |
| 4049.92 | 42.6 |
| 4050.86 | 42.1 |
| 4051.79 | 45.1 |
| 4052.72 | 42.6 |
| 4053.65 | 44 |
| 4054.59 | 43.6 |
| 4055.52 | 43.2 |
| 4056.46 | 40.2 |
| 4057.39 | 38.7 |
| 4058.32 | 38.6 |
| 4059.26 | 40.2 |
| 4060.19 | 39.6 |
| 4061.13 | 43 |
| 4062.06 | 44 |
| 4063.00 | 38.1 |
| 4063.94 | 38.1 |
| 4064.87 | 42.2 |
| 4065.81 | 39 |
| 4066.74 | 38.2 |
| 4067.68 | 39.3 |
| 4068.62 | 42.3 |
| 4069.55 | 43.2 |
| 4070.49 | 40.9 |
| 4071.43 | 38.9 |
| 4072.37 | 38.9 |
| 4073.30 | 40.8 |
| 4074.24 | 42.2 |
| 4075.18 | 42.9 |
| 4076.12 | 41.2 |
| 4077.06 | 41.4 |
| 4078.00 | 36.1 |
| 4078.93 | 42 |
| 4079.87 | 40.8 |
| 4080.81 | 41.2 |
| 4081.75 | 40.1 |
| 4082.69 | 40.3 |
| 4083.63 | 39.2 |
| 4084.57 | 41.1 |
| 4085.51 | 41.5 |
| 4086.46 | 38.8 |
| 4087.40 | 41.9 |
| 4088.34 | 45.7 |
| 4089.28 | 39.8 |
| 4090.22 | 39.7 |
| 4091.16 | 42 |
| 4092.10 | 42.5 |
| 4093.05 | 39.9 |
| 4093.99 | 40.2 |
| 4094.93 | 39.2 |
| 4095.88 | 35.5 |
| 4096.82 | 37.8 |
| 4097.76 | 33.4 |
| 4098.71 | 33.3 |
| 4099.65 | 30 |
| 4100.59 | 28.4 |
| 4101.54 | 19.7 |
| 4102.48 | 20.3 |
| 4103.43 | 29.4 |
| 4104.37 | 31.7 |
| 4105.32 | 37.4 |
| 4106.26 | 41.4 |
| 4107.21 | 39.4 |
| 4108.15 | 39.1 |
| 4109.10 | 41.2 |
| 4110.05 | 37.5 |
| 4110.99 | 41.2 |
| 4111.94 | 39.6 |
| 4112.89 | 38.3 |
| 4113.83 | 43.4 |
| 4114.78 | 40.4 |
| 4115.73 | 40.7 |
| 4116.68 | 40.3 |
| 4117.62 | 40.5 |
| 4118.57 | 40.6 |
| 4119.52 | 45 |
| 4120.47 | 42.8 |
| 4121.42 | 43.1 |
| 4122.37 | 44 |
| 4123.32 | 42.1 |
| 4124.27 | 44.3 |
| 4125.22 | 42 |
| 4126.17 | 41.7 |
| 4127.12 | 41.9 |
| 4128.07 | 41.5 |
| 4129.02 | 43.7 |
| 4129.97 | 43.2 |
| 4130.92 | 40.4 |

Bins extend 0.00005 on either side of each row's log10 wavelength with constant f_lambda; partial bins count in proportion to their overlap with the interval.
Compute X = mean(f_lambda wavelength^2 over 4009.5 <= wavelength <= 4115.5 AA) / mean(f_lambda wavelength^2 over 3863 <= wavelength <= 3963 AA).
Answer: 1.17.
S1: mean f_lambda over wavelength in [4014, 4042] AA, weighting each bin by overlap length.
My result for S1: 42.1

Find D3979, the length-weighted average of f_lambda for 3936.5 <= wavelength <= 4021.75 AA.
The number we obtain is 38.2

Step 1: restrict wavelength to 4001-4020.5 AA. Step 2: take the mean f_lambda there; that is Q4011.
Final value 41.8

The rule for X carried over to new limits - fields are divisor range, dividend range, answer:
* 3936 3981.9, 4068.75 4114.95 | 1.18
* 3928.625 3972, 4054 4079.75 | 1.37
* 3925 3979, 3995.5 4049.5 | 1.35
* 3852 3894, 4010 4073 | 1.19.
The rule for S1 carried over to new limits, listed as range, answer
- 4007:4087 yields 41.4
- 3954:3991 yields 34.3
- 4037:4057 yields 42.2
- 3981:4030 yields 42.3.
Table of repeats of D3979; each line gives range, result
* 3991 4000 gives 43.3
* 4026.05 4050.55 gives 41.7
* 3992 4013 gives 42.4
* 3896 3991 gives 35.8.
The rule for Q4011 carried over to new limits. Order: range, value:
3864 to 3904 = 37.5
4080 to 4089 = 41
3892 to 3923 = 39.4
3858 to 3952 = 37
